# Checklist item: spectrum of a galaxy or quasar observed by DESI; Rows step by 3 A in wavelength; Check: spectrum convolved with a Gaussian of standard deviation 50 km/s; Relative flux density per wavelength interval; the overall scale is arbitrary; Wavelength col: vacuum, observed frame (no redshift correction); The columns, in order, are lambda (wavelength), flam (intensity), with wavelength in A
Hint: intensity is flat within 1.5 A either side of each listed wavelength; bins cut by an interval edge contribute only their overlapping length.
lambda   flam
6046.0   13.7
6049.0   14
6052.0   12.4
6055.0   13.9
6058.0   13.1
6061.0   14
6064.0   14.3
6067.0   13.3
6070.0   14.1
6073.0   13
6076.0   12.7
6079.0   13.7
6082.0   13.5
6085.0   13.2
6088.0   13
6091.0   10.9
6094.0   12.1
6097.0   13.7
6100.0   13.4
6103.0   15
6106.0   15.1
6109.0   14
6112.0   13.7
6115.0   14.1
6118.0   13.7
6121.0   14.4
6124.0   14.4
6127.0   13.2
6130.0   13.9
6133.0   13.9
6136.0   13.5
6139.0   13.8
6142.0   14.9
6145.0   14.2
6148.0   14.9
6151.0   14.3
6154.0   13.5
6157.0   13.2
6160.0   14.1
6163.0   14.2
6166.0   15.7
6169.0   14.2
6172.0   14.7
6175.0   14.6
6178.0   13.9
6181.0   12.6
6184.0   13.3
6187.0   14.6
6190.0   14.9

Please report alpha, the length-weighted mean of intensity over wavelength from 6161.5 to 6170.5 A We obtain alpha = 14.7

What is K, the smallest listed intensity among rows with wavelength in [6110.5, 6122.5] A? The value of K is 13.7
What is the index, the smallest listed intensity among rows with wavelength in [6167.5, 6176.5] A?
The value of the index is 14.2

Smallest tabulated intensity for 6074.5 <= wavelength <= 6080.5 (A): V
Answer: 12.7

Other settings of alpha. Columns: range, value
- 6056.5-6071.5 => 13.8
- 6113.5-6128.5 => 14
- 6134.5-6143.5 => 14.1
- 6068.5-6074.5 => 13.5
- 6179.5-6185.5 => 13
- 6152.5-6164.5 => 13.8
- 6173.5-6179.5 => 14.2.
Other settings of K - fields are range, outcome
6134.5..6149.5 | 13.5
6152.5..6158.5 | 13.2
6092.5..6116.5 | 12.1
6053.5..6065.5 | 13.1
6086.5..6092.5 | 10.9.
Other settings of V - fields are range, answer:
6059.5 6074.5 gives 13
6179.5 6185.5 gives 12.6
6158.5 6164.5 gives 14.1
